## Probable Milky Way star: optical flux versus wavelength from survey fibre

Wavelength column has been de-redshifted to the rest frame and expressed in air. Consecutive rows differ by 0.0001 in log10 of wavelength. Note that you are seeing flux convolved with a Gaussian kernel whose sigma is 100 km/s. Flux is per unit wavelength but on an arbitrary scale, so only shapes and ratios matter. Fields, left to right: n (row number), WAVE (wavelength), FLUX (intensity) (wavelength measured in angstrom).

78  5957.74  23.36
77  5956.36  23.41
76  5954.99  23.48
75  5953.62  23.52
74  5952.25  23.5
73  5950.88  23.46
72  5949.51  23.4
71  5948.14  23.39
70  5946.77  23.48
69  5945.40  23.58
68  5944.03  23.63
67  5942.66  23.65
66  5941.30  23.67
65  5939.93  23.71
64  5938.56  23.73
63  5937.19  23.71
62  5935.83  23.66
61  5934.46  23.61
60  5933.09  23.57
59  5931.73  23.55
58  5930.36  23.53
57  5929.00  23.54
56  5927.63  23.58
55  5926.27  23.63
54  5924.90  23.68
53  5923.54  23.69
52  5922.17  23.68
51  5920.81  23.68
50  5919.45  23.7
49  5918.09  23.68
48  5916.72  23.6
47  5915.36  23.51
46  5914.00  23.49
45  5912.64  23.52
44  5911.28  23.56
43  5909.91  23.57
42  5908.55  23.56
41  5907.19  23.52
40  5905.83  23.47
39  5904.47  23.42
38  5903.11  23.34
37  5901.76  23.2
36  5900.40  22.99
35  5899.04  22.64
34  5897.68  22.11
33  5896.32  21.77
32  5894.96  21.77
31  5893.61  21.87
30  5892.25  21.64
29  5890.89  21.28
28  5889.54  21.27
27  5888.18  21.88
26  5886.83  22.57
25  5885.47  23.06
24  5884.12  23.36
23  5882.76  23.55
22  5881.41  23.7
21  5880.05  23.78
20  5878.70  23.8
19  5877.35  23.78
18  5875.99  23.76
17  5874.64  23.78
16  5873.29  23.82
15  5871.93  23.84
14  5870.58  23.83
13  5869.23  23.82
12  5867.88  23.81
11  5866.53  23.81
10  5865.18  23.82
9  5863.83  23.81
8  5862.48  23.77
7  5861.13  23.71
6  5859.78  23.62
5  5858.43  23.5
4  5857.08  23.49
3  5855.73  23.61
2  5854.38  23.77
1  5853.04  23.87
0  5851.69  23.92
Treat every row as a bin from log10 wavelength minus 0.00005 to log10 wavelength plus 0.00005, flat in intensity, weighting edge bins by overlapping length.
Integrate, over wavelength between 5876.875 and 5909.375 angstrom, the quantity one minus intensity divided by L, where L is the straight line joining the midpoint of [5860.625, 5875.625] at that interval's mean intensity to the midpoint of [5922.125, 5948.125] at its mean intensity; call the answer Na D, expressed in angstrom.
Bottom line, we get 1.3 angstrom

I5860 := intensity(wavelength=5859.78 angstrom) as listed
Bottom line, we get 23.62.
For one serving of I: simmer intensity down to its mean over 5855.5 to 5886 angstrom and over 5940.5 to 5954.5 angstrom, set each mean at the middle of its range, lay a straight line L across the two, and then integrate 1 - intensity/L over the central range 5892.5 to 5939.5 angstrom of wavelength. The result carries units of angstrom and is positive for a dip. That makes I 0.6 angstrom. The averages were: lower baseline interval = 23.7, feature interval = 23.3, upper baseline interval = 23.5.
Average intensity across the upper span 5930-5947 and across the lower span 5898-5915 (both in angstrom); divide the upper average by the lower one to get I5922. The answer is 1.0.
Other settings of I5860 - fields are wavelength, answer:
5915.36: 23.51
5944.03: 23.63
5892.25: 21.64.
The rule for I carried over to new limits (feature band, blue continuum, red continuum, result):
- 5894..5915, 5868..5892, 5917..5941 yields 0.3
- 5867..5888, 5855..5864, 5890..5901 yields -0.7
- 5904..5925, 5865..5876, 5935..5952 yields 0.1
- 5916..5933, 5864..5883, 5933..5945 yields 0.0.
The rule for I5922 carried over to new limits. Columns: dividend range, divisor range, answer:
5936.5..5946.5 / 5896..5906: 1.03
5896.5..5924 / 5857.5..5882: 0.98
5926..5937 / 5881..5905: 1.05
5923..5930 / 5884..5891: 1.06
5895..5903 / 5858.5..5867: 0.95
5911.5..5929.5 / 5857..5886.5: 1.00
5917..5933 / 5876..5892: 1.03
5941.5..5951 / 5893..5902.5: 1.05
